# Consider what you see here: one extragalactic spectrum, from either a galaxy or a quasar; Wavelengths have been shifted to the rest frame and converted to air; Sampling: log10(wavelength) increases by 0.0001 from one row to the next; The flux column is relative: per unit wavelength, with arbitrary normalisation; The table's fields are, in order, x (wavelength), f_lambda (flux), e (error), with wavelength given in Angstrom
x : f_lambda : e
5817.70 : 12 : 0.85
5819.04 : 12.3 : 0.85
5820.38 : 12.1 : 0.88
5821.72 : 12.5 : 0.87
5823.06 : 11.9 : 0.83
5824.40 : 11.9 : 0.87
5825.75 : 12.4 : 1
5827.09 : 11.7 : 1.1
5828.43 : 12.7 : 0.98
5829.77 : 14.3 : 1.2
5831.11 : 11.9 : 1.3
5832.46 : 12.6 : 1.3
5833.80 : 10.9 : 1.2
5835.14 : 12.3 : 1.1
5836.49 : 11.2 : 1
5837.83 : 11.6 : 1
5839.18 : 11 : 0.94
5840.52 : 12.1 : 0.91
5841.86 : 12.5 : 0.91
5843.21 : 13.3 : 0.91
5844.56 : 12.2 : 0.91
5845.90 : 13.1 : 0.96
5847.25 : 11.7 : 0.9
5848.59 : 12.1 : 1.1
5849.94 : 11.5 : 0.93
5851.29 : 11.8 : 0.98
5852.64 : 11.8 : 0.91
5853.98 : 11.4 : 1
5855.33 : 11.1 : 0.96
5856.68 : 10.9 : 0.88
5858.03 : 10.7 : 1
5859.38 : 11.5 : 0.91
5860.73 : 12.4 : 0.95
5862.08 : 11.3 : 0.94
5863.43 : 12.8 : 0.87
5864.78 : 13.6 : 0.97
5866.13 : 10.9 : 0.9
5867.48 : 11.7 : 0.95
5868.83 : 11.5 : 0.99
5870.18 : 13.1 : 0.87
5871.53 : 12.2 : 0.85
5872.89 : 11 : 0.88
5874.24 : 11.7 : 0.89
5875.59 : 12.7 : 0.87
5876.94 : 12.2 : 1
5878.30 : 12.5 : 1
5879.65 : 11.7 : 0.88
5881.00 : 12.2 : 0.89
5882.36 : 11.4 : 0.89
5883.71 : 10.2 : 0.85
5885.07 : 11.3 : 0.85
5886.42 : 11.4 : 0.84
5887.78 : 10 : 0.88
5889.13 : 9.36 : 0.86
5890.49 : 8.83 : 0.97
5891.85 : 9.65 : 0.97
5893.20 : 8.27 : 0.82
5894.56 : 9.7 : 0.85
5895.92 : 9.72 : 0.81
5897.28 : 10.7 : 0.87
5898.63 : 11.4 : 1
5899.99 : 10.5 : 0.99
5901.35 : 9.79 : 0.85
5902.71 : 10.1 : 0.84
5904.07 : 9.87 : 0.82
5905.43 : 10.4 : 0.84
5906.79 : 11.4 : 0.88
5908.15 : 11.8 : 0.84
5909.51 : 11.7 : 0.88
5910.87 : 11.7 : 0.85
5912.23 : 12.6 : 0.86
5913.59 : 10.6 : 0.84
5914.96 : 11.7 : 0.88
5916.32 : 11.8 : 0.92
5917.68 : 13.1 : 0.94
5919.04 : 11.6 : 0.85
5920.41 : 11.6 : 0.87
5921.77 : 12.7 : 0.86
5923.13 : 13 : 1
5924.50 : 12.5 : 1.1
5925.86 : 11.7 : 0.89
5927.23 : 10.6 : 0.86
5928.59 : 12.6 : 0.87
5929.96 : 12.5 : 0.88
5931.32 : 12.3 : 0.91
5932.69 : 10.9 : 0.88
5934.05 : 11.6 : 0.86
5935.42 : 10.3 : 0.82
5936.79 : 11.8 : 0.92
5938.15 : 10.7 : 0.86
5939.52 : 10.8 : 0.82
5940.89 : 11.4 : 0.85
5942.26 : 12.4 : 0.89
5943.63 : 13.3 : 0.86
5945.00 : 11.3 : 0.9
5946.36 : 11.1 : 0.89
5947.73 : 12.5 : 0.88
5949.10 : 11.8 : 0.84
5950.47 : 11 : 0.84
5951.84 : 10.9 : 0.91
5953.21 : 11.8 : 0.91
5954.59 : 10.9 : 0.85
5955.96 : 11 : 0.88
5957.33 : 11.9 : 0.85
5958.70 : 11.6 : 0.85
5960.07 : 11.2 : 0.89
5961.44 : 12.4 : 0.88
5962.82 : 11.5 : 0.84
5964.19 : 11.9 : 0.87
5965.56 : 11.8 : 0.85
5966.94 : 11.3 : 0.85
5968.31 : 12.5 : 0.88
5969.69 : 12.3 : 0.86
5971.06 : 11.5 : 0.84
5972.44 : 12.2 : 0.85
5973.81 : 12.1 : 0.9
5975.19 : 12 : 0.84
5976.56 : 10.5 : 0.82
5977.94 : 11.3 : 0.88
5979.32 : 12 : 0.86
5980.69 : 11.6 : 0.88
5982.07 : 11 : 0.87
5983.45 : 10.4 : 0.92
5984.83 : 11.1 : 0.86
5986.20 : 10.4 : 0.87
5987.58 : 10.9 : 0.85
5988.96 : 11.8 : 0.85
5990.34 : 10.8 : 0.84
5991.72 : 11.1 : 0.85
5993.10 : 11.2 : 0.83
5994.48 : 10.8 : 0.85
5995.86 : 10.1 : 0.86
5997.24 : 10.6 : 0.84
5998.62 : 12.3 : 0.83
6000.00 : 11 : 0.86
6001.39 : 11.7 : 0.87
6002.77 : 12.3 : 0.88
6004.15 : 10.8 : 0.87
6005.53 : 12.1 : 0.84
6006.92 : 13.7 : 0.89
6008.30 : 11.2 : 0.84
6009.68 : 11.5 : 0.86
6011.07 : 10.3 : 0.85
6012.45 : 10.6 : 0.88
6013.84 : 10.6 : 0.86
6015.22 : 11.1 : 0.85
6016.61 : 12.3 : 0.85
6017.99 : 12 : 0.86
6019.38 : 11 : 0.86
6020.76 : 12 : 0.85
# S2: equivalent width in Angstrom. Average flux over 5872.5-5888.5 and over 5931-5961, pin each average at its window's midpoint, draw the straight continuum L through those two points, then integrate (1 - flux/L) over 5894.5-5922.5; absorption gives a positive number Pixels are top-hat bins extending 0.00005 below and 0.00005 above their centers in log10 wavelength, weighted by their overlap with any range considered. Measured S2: 0.7 Angstrom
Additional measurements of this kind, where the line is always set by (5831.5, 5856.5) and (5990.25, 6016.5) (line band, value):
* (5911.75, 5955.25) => -0.7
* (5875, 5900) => 2.1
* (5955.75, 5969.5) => -0.4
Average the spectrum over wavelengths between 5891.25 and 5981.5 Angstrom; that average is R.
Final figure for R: 11.4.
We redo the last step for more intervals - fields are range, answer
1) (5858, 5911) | 11.1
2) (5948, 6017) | 11.4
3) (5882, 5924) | 10.9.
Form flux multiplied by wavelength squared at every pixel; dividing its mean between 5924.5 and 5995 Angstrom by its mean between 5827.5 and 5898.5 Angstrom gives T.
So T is 1.0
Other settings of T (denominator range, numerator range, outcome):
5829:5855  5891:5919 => 0.92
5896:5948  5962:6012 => 1.01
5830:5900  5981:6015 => 1.02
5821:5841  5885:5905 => 0.85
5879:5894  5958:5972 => 1.17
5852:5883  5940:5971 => 1.02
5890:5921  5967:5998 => 1.07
